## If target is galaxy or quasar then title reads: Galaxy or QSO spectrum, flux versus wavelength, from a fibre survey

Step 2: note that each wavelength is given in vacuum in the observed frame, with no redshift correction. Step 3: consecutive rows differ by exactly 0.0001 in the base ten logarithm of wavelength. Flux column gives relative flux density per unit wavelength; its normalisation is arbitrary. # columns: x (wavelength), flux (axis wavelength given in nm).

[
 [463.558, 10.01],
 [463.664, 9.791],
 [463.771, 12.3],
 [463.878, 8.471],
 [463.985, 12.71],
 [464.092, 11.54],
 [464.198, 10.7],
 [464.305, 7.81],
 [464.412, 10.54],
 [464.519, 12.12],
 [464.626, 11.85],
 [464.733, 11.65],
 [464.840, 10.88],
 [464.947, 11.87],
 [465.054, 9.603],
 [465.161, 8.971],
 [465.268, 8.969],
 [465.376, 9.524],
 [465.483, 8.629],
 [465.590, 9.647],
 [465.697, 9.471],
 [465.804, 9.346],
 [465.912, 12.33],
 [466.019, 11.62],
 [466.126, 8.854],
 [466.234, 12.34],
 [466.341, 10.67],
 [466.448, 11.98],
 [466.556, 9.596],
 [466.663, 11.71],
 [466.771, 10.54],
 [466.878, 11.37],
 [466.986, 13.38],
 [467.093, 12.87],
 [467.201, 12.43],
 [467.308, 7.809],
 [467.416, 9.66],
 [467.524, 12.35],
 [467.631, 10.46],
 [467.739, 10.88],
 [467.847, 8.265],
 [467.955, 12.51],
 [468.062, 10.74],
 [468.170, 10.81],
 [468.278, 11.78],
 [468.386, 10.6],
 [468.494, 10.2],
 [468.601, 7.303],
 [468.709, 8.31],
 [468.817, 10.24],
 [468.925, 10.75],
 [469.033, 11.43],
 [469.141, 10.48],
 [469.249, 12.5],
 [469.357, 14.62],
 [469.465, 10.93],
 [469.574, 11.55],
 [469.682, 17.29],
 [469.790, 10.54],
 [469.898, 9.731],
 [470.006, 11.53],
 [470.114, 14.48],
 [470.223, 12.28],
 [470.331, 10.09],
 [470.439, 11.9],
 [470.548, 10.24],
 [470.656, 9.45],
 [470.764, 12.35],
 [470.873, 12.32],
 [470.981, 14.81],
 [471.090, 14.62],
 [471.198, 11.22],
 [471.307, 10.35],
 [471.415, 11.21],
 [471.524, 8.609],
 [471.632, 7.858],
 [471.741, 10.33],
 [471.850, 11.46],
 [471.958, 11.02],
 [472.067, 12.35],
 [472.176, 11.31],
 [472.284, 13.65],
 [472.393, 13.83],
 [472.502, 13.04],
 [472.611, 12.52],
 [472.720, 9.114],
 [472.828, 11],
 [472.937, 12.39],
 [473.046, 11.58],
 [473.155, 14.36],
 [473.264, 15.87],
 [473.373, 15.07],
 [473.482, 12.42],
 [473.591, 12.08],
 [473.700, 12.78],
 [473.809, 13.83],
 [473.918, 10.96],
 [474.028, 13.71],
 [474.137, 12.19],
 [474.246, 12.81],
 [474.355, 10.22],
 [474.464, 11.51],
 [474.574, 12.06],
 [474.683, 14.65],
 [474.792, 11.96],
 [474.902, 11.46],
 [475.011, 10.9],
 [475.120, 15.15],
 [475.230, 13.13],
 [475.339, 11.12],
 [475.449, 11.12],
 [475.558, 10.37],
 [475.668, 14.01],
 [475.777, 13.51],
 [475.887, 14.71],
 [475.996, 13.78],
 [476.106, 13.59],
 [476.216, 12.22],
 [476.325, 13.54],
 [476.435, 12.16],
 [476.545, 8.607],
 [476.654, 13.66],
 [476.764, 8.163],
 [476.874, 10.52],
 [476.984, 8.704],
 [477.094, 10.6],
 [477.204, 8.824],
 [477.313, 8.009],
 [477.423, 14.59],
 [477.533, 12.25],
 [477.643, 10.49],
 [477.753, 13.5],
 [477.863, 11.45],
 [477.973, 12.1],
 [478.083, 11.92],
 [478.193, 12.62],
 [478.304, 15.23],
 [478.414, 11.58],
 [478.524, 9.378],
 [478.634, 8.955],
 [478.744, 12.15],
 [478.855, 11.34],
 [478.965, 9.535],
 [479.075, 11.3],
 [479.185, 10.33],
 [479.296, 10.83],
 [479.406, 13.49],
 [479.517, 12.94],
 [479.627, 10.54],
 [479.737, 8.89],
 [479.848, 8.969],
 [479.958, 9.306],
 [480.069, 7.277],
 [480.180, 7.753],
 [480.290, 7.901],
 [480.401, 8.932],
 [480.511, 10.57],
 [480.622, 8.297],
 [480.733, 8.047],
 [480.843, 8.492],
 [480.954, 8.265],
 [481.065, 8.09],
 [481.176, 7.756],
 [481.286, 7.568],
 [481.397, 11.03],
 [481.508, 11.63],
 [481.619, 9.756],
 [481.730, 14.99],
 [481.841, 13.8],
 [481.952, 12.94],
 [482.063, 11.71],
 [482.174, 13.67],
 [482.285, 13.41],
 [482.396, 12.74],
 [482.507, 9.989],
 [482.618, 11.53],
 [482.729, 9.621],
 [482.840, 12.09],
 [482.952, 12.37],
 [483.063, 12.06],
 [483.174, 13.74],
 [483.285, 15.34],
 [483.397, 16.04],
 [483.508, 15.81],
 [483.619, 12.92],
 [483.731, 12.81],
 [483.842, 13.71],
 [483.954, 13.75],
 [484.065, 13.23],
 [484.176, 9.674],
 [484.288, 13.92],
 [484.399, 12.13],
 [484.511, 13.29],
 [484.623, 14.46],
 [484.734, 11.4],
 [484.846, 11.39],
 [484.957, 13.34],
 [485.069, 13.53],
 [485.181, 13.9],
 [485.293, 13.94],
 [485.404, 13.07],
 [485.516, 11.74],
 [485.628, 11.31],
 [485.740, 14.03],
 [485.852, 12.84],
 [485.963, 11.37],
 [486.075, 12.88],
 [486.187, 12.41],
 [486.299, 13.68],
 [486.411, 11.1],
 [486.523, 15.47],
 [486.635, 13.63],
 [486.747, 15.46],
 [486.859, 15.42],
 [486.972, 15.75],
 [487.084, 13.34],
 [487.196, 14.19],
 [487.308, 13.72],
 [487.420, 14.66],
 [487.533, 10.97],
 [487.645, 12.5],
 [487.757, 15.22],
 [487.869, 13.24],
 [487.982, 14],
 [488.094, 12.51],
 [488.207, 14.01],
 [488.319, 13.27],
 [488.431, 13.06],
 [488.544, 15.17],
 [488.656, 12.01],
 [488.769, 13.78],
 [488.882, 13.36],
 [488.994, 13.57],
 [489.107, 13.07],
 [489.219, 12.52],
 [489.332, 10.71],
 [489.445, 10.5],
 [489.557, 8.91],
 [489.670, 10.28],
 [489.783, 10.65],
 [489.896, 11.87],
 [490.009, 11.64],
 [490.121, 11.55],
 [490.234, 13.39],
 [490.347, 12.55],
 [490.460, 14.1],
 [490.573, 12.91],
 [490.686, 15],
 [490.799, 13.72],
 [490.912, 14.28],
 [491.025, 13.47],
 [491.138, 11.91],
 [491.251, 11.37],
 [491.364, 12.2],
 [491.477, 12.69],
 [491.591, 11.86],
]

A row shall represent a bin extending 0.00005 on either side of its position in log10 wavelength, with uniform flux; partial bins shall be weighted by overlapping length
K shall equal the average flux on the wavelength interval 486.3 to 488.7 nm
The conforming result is 13.8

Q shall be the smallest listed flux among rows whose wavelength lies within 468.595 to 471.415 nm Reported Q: 7.303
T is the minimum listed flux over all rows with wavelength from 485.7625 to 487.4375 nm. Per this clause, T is 11.1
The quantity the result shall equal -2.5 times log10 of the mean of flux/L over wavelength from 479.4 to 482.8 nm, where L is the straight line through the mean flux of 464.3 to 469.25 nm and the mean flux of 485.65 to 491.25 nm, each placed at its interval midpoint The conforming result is 0.186 mag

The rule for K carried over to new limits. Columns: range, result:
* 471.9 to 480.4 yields 11.7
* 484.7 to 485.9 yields 12.8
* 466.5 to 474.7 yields 11.6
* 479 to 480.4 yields 9.91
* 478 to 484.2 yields 11.2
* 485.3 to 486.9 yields 13.2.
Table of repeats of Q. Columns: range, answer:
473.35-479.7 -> 8.009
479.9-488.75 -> 7.277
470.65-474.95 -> 7.858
